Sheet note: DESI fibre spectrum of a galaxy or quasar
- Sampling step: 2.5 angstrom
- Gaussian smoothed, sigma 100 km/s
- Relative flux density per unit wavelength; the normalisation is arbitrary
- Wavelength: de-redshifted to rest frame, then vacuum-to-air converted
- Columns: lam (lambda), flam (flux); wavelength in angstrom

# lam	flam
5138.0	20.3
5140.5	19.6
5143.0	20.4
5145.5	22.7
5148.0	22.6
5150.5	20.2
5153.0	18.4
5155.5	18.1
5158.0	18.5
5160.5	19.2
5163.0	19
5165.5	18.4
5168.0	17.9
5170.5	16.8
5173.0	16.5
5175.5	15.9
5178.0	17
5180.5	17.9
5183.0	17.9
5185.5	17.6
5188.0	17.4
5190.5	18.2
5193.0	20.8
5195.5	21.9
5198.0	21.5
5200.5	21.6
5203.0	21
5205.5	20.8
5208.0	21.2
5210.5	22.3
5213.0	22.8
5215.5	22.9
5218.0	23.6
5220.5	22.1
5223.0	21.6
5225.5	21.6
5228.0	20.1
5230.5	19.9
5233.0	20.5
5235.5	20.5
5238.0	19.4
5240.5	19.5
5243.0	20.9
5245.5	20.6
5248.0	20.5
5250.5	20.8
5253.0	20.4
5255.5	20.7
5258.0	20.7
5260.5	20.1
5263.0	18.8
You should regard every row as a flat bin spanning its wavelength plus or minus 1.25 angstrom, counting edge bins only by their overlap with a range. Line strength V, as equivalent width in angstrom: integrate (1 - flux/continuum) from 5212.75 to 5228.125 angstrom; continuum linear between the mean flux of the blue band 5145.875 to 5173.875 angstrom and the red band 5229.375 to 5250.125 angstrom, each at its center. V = -1.8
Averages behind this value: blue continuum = 18.8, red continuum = 20.3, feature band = 22.2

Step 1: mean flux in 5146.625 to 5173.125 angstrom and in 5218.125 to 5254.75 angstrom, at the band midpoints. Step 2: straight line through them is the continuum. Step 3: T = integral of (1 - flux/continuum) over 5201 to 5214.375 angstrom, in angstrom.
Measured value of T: -1.1 angstrom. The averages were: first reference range 18.8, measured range 21.6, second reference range 20.7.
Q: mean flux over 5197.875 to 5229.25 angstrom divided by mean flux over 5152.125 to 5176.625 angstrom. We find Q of 1.2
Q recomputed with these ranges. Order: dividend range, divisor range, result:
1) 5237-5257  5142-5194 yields 1.09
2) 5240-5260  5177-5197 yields 1.10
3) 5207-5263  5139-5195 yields 1.12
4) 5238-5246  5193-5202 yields 0.94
